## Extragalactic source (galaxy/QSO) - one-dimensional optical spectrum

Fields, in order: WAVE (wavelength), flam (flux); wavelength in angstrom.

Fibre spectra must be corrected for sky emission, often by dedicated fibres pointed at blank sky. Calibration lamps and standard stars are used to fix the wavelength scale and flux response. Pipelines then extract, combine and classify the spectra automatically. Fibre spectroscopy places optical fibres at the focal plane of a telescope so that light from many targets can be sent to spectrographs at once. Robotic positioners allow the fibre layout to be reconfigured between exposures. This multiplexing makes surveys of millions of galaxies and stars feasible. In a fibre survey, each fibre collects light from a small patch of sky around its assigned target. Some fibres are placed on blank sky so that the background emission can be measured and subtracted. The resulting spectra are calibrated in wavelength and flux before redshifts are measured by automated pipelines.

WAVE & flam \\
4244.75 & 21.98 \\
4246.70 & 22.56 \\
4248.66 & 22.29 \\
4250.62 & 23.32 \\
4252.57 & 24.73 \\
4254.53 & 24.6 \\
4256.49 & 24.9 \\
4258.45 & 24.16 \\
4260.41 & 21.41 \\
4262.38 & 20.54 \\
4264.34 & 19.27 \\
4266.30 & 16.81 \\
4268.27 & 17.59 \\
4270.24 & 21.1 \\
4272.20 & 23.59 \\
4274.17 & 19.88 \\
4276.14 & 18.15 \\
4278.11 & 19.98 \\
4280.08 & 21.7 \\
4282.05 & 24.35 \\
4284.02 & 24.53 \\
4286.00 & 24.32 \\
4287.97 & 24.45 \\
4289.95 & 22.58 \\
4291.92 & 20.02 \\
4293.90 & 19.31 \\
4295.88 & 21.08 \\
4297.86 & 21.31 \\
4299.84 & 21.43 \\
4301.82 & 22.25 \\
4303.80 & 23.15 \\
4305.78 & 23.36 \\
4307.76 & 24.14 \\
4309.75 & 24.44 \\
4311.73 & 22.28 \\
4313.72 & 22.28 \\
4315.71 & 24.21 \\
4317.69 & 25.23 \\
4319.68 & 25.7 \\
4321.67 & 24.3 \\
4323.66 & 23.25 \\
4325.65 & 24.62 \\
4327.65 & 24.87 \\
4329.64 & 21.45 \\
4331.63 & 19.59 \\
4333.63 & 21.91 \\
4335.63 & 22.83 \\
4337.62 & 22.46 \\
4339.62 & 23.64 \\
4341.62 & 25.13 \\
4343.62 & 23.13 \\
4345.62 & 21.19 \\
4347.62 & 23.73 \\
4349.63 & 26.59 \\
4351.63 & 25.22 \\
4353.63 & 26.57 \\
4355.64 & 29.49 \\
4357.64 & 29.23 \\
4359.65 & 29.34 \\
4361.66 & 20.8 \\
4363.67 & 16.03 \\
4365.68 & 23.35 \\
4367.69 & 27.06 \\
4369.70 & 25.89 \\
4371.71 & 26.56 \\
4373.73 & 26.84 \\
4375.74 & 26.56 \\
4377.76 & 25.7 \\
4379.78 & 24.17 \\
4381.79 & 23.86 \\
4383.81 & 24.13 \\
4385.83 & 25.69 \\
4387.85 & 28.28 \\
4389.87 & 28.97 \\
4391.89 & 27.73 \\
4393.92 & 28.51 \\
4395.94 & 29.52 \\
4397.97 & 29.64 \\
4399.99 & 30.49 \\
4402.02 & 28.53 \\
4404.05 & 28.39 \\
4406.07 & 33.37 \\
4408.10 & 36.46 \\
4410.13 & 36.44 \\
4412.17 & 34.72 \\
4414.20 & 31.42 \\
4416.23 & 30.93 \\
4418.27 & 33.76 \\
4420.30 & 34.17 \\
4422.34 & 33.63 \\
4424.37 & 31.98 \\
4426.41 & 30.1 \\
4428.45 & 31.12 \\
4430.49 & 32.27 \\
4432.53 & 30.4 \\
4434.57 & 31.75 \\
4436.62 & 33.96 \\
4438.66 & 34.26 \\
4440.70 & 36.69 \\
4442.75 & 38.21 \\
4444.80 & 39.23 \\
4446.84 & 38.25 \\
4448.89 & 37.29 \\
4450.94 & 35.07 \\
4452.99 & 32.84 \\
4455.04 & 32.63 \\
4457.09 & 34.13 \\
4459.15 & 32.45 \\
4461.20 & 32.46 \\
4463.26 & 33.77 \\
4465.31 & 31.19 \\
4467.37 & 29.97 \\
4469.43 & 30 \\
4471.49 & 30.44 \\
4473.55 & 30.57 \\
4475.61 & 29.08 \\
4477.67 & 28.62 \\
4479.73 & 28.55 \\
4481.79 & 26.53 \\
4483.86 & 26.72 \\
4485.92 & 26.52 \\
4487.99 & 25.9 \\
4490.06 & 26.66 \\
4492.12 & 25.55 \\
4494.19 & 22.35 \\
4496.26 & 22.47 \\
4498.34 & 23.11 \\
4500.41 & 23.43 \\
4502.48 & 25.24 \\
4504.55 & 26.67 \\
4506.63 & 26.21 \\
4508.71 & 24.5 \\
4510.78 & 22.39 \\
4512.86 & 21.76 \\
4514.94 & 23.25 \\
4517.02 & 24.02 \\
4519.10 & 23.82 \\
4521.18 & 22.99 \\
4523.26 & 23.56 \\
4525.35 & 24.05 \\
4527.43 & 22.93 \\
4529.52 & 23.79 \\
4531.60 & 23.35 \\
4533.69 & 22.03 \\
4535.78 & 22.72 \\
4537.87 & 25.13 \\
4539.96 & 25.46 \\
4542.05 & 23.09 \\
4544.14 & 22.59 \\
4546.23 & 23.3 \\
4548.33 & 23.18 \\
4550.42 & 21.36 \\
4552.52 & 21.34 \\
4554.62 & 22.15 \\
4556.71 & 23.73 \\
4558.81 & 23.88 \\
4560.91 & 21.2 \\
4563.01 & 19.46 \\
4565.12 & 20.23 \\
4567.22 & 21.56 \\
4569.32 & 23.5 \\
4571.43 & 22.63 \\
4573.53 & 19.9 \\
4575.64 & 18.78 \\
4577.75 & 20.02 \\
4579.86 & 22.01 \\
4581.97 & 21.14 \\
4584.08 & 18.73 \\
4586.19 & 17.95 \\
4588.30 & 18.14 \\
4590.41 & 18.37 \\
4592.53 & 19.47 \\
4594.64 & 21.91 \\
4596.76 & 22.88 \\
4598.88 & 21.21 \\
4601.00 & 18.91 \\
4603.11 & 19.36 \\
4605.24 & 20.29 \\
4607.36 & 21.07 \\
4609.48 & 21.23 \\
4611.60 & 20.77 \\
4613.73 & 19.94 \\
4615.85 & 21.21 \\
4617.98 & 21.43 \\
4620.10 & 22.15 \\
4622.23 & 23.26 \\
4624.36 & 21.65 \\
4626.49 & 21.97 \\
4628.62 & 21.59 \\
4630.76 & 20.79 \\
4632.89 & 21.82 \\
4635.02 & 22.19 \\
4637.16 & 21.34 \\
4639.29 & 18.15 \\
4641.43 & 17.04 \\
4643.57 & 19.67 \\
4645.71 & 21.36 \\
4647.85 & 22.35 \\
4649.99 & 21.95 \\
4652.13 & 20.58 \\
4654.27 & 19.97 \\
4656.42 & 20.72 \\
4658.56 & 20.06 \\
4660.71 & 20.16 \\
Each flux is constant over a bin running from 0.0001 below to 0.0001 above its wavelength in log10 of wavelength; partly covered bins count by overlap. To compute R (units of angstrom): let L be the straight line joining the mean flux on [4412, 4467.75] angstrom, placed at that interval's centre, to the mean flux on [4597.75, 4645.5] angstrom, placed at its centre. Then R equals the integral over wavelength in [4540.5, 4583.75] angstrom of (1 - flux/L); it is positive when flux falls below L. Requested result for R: 5.6 angstrom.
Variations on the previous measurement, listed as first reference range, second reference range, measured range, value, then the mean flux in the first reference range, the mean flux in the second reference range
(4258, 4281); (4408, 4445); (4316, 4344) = 2.1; 20.3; 33.6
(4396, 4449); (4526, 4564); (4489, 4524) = 2.8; 33.2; 22.8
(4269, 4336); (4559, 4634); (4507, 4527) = -2.0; 22.6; 20.8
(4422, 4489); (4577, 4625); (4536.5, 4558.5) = 1.4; 32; 20.6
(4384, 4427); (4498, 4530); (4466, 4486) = -1.9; 31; 23.9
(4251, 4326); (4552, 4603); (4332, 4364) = -3.2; 22.4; 20.8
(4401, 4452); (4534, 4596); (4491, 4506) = 1.7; 33.7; 21.5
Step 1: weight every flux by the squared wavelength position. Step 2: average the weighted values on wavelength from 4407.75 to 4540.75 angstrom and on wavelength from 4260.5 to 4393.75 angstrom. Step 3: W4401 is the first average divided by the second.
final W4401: 1.32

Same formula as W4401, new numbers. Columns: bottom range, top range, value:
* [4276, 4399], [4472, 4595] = 1.05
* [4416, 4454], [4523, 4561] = 0.71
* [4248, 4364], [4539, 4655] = 1.05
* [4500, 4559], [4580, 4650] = 0.91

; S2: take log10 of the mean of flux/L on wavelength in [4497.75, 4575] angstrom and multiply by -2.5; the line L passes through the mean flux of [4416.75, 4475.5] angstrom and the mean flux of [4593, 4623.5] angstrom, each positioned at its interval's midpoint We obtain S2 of 0.149 mag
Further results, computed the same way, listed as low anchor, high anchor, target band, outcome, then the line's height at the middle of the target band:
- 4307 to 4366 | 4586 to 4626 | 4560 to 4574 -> -0.01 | 21.1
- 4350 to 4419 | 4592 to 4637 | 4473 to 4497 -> -0.06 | 25.1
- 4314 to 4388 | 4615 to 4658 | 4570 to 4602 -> 0.08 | 21.7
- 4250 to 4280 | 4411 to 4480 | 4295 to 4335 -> 0.07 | 24.5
